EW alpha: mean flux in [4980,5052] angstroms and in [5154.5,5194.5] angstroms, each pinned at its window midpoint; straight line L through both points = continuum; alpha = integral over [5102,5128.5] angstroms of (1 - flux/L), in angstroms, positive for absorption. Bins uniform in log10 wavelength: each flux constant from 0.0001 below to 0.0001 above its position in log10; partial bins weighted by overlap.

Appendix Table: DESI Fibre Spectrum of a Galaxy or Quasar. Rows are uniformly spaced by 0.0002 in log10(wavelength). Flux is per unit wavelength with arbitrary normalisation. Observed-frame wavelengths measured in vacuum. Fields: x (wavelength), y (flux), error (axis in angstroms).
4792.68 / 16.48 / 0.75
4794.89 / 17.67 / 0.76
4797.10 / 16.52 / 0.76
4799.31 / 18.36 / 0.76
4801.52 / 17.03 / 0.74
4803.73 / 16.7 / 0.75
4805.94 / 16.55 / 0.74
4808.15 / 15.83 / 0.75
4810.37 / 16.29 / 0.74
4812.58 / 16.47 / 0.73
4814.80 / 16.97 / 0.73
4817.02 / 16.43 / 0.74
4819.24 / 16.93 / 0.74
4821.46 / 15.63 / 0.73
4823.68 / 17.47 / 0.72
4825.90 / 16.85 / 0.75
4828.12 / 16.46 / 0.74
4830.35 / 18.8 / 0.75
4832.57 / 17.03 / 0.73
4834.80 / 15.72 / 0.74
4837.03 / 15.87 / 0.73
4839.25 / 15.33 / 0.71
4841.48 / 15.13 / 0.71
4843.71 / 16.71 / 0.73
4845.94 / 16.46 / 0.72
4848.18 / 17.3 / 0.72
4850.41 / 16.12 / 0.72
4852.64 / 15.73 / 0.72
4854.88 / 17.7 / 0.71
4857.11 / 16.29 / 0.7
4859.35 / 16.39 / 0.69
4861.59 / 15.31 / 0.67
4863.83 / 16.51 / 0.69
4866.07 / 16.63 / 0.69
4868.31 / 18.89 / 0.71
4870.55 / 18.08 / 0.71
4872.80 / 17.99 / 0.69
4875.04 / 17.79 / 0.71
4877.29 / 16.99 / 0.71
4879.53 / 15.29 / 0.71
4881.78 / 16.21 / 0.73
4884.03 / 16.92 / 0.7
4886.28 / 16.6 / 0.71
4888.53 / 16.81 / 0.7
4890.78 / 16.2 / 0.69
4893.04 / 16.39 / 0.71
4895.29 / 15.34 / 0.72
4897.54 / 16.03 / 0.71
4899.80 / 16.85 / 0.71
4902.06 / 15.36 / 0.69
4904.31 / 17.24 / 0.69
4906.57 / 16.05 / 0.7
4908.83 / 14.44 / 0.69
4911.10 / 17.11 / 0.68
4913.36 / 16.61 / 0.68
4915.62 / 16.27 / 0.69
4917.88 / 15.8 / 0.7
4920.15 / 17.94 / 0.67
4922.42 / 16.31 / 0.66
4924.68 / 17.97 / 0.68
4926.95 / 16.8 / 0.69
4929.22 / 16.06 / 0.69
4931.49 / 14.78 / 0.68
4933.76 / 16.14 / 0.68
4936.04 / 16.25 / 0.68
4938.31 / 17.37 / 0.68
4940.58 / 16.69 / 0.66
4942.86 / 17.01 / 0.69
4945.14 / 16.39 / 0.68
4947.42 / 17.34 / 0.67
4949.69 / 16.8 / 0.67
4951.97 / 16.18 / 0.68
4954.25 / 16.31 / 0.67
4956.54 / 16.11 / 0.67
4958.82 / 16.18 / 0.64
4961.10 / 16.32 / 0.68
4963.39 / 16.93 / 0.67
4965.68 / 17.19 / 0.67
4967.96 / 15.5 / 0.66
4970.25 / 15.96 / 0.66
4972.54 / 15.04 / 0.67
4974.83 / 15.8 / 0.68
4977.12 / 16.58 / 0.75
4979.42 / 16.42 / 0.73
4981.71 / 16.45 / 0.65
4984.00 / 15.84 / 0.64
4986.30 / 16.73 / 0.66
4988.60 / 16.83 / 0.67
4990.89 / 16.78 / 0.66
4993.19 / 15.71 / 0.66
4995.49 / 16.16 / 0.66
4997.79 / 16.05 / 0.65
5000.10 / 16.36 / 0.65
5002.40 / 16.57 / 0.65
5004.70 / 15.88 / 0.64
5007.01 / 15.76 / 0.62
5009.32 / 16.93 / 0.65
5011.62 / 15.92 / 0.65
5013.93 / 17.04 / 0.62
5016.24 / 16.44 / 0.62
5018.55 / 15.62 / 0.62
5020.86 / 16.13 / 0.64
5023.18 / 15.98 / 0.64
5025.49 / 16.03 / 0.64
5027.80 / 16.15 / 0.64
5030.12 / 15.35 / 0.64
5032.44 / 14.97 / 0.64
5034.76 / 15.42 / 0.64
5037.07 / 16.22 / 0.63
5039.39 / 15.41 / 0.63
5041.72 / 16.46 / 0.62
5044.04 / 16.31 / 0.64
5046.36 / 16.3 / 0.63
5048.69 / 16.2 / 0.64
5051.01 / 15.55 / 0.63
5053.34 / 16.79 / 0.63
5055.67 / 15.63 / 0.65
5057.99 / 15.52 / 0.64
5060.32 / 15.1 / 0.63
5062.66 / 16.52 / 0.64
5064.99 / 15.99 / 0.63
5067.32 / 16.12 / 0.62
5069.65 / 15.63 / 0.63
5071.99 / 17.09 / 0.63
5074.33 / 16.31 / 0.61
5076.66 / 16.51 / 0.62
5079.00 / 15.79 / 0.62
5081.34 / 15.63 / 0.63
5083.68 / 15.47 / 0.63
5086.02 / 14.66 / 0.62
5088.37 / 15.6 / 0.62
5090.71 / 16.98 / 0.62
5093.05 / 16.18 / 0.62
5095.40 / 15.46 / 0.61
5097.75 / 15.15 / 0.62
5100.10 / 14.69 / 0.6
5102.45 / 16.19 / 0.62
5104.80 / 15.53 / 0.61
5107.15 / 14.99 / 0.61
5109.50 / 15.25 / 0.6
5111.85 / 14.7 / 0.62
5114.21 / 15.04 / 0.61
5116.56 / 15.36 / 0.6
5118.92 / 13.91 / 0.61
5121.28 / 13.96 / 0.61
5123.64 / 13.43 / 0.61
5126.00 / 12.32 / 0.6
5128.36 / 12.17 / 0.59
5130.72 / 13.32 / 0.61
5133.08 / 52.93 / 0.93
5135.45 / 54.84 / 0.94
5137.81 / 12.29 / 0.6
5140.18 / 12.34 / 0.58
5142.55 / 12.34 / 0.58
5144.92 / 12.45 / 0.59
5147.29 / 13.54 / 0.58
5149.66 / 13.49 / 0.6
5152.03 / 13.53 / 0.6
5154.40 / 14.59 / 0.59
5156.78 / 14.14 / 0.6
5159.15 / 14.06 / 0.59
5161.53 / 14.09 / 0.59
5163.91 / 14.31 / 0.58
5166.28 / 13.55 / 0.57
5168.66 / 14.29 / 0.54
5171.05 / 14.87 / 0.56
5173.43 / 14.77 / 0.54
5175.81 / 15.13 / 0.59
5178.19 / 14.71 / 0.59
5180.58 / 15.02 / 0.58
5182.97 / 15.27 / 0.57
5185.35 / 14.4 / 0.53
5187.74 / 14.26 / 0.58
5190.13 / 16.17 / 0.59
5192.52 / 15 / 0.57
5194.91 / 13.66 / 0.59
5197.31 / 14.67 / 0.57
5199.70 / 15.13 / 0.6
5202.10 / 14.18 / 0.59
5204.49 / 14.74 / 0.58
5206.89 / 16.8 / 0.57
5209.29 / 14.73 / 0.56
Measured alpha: 1.3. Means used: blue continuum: 16.1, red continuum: 14.6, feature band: 14.4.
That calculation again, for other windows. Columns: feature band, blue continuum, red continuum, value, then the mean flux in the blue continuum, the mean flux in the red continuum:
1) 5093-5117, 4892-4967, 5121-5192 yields 1.82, 16.4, 16.6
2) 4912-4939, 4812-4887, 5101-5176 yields 0.19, 16.7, 16.5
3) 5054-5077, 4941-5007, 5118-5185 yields 0.60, 16.3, 16.6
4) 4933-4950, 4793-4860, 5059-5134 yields -0.30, 16.6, 16.2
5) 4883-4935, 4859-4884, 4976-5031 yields 1.20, 16.9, 16.2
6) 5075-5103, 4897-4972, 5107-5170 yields 1.62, 16.4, 16.7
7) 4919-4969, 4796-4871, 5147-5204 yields -1.96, 16.7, 14.5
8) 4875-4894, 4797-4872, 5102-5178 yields 0.14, 16.7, 16.5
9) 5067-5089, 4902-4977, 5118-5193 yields 0.73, 16.4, 16.4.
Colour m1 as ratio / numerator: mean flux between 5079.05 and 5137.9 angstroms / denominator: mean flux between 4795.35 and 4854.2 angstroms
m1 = 1.1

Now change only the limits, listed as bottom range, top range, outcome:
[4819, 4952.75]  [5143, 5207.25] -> 0.87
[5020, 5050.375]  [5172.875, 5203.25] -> 0.93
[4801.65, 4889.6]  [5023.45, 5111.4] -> 0.95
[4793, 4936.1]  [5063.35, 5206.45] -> 0.96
